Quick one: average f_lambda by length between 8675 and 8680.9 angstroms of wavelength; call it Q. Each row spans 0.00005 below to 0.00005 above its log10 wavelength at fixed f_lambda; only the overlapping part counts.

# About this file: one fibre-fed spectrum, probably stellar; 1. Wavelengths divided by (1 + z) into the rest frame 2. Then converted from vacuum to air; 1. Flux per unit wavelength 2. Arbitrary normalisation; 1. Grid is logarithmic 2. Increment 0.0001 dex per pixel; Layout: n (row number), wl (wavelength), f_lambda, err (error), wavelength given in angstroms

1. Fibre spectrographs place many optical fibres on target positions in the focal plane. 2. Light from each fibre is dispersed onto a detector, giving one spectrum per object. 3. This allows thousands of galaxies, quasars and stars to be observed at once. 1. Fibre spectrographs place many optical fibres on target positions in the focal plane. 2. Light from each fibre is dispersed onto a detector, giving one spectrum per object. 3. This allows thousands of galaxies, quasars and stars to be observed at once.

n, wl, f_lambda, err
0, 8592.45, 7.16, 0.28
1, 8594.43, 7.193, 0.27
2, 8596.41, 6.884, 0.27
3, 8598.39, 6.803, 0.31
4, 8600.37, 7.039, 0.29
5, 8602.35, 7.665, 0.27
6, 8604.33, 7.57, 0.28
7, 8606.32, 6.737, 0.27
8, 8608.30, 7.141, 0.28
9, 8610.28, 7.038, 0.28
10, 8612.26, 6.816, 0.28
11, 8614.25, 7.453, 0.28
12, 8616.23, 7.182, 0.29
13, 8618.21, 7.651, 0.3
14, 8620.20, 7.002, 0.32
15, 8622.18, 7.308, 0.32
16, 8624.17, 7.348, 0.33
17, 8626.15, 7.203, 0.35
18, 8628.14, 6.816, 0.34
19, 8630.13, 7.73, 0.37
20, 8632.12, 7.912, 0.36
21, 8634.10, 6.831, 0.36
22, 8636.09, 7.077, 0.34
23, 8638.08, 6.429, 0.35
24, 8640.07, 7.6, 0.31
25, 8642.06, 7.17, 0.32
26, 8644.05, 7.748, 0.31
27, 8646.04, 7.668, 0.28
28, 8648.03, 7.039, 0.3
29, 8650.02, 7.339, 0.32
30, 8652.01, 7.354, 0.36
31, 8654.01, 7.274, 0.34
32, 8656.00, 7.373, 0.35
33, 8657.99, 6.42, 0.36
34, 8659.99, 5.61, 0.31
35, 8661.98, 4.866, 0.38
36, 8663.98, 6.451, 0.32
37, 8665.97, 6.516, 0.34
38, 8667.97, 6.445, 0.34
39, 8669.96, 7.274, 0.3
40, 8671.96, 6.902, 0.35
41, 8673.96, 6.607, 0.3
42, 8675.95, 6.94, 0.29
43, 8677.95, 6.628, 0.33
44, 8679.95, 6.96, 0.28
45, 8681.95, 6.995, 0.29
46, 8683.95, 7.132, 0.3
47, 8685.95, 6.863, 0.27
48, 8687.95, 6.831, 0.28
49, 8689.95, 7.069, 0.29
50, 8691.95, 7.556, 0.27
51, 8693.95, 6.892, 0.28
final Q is 6.84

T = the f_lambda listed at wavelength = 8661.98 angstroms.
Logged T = 4.866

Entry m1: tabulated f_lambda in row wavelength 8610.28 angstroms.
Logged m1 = 7.038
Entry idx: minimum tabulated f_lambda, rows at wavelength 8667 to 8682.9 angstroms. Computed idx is 6.445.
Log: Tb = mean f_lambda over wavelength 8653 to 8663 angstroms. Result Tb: 6.3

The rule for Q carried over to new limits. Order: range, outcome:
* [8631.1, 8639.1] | 7.07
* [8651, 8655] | 7.3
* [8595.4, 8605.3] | 7.19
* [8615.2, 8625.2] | 7.31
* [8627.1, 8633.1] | 7.47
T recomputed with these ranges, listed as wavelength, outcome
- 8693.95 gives 6.892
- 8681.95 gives 6.995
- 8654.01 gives 7.274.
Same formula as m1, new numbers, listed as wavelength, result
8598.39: 6.803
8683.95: 7.132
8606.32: 6.737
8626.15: 7.203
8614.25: 7.453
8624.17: 7.348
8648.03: 7.039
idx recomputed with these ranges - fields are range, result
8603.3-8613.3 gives 6.737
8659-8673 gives 4.866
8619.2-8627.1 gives 7.002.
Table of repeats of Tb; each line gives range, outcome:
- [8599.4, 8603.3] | 7.35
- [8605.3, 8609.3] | 6.94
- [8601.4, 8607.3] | 7.31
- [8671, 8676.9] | 6.82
